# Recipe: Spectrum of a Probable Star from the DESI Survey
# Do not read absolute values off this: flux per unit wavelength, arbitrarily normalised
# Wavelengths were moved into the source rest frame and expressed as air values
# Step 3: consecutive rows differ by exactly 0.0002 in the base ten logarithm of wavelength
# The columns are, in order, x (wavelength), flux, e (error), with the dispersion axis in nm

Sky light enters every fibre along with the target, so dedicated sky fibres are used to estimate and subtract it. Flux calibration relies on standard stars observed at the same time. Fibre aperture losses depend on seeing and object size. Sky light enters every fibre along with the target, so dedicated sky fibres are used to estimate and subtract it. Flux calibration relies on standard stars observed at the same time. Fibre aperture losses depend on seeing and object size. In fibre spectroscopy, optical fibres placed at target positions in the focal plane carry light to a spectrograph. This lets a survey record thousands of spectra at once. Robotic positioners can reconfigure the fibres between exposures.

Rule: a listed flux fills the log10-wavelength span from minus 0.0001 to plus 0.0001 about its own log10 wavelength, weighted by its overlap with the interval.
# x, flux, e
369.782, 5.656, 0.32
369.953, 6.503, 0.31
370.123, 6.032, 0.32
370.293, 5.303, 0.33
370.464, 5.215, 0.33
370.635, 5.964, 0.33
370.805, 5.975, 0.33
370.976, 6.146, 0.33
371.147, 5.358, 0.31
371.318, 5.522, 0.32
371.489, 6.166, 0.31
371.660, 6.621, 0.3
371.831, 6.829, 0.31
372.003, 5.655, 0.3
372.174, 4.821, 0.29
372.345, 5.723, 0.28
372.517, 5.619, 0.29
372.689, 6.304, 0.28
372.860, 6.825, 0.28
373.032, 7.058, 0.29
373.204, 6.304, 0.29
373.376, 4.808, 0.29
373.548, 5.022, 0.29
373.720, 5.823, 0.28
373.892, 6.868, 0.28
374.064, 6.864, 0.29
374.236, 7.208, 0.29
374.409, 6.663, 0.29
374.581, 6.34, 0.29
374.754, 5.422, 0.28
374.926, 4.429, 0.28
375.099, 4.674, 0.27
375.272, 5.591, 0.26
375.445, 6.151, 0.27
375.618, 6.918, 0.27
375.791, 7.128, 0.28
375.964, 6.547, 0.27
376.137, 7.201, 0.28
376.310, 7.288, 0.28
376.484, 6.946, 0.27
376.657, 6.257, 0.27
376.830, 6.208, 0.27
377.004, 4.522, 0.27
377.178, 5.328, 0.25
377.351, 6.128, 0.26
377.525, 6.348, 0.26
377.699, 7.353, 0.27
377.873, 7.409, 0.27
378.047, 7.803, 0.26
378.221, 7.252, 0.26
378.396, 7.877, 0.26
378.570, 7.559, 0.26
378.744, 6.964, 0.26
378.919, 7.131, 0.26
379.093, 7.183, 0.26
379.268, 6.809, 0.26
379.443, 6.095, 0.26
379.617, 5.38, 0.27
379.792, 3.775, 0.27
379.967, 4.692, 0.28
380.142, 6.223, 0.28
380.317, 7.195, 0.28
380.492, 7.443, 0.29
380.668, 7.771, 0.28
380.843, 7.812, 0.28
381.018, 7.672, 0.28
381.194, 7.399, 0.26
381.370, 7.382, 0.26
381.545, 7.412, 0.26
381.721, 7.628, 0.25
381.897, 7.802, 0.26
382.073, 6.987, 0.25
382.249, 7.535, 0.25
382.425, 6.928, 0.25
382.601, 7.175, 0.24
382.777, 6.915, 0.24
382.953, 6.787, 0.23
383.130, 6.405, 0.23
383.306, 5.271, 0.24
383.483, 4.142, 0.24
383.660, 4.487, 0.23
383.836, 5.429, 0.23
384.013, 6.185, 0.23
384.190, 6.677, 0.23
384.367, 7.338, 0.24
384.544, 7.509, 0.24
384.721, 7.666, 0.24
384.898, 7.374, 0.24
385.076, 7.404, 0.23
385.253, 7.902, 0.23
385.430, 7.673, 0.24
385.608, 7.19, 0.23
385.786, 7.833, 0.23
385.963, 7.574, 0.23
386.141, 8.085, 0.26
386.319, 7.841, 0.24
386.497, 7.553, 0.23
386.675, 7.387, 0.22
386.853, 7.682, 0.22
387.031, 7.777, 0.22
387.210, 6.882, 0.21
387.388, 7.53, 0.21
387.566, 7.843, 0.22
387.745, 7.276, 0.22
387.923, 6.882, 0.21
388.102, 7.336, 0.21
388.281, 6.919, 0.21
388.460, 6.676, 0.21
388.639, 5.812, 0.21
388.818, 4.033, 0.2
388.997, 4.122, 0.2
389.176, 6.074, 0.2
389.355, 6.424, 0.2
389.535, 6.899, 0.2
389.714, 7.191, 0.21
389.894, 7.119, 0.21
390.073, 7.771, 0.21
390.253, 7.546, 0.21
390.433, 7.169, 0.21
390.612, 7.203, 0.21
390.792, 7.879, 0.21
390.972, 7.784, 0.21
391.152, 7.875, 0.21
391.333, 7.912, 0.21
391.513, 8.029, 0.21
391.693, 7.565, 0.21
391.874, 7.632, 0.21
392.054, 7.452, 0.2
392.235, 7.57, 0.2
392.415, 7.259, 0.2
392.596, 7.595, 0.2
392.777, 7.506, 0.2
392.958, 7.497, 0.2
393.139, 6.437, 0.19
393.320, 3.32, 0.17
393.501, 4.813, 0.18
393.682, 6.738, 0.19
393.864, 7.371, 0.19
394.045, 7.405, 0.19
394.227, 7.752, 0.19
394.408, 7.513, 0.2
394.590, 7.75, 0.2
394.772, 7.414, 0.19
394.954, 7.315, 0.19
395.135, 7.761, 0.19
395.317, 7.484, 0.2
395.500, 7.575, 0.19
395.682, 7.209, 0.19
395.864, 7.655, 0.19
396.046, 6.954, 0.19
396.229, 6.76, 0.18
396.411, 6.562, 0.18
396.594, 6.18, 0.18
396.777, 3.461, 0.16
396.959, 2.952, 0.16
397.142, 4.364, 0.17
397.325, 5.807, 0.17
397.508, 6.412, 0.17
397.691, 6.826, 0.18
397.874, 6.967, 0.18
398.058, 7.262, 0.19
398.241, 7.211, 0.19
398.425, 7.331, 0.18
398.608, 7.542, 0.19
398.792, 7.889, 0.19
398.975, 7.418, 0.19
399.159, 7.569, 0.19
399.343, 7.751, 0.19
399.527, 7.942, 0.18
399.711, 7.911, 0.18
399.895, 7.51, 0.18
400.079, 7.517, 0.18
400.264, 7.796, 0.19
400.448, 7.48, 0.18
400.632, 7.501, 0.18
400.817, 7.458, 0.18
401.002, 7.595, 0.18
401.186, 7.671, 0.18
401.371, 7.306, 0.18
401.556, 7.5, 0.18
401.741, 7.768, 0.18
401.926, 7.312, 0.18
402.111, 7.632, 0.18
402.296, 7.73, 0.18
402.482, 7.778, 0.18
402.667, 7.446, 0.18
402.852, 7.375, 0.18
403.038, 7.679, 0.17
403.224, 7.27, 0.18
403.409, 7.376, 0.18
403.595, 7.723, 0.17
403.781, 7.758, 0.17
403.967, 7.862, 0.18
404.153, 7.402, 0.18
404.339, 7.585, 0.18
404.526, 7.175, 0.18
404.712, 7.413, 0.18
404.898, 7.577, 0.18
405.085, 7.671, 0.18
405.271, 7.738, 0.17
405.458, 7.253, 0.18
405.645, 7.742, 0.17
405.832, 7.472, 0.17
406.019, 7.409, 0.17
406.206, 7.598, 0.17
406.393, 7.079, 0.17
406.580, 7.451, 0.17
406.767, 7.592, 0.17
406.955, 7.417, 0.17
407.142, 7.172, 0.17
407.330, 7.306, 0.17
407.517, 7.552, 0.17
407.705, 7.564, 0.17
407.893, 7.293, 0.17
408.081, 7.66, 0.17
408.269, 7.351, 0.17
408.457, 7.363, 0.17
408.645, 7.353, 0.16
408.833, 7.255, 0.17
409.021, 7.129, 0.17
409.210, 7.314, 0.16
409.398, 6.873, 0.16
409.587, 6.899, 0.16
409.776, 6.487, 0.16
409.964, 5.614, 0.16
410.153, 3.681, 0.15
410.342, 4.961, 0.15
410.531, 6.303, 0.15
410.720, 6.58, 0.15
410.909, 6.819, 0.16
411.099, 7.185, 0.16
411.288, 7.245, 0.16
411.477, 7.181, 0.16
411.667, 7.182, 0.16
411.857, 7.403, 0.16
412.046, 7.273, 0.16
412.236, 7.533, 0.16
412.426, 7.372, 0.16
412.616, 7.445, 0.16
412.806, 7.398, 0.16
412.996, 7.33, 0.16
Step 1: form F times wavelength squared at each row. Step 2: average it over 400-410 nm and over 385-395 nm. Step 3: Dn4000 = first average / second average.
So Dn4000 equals 1.12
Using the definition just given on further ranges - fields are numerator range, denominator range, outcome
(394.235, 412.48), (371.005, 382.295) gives 1.27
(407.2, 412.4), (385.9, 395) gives 1.07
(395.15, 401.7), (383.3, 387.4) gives 1.06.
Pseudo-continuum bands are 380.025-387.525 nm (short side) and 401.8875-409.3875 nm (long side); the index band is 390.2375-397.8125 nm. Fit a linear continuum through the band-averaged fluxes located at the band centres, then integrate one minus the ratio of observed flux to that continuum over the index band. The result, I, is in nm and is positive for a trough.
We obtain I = 0.41 nm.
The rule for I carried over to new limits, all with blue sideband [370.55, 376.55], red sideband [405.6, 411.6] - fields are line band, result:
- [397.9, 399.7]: -0.21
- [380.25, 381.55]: -0.25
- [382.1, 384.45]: 0.04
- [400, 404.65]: -0.48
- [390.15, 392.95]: -0.44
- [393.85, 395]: -0.15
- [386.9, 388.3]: -0.19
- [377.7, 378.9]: -0.23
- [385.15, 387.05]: -0.36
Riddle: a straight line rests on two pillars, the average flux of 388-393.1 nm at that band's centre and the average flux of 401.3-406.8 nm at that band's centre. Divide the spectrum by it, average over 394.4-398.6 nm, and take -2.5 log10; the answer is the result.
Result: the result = 0.10 mag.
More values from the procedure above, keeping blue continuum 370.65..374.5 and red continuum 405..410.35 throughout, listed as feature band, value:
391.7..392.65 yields -0.129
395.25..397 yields 0.069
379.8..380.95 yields -0.056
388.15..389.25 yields 0.160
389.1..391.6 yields -0.116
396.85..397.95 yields 0.232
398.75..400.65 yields -0.117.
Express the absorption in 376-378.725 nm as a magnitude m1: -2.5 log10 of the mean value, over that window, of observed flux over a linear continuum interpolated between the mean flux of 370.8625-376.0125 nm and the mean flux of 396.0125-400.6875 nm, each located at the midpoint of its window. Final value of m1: -0.10 mag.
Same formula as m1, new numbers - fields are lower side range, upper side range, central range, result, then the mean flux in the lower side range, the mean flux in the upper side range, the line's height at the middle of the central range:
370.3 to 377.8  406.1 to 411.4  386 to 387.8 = -0.185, 6.09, 6.93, 6.4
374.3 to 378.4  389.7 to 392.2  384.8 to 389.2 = 0.026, 6.38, 7.59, 7.26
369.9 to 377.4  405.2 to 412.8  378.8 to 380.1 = 0.056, 6.05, 7.08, 6.22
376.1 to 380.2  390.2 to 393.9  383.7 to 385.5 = -0.040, 6.48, 7.14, 6.79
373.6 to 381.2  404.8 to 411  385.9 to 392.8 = -0.072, 6.52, 7.04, 6.73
